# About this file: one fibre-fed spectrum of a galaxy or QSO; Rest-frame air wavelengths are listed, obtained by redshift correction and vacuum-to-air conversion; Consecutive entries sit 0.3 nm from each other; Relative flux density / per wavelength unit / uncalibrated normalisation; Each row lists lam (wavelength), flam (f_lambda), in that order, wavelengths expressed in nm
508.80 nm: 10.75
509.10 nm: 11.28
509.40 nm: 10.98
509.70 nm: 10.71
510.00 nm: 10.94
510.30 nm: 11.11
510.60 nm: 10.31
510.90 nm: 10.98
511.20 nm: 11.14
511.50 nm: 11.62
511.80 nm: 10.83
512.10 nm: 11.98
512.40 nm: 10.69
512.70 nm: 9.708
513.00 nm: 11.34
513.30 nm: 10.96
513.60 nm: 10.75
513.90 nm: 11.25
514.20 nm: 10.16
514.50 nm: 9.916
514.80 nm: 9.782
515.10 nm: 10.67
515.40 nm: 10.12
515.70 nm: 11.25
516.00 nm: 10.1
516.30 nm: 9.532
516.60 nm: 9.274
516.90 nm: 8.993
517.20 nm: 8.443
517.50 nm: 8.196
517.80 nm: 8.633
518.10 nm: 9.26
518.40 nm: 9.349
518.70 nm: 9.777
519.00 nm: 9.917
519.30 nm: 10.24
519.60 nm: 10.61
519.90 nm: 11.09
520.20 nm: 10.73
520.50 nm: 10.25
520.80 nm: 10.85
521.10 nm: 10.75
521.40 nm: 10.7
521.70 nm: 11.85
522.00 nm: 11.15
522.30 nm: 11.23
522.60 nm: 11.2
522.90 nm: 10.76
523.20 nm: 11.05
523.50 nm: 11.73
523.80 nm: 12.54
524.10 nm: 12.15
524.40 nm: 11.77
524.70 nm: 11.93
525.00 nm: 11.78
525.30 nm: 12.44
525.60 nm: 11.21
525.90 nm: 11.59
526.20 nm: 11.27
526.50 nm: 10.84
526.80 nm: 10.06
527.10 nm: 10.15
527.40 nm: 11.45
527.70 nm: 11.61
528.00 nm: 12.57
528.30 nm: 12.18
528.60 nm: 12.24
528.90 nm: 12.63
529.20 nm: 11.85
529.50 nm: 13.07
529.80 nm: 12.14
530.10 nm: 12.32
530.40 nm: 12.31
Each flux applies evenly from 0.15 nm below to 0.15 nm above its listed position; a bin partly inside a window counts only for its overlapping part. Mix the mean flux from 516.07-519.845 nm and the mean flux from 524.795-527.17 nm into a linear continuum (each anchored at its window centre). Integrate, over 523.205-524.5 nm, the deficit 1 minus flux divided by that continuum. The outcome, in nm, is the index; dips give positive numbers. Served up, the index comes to -0.15 nm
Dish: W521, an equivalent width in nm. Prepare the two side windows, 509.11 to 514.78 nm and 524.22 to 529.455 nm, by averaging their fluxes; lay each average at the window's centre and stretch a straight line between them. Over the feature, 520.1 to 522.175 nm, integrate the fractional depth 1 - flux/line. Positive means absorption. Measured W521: 0.080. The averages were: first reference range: 10.8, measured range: 10.9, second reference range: 11.7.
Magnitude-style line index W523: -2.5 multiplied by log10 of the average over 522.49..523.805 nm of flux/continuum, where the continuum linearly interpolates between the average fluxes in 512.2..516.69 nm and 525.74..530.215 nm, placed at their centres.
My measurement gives -0.009 mag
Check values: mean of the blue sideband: 10.4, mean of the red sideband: 11.7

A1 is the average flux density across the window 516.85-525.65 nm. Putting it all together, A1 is 10.7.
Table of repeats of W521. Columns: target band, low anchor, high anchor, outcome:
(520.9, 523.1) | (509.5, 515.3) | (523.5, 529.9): 0.07 nm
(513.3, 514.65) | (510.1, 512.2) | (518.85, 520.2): 0.04 nm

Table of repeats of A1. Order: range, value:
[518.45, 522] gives 10.6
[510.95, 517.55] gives 10.3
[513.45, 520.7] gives 9.94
